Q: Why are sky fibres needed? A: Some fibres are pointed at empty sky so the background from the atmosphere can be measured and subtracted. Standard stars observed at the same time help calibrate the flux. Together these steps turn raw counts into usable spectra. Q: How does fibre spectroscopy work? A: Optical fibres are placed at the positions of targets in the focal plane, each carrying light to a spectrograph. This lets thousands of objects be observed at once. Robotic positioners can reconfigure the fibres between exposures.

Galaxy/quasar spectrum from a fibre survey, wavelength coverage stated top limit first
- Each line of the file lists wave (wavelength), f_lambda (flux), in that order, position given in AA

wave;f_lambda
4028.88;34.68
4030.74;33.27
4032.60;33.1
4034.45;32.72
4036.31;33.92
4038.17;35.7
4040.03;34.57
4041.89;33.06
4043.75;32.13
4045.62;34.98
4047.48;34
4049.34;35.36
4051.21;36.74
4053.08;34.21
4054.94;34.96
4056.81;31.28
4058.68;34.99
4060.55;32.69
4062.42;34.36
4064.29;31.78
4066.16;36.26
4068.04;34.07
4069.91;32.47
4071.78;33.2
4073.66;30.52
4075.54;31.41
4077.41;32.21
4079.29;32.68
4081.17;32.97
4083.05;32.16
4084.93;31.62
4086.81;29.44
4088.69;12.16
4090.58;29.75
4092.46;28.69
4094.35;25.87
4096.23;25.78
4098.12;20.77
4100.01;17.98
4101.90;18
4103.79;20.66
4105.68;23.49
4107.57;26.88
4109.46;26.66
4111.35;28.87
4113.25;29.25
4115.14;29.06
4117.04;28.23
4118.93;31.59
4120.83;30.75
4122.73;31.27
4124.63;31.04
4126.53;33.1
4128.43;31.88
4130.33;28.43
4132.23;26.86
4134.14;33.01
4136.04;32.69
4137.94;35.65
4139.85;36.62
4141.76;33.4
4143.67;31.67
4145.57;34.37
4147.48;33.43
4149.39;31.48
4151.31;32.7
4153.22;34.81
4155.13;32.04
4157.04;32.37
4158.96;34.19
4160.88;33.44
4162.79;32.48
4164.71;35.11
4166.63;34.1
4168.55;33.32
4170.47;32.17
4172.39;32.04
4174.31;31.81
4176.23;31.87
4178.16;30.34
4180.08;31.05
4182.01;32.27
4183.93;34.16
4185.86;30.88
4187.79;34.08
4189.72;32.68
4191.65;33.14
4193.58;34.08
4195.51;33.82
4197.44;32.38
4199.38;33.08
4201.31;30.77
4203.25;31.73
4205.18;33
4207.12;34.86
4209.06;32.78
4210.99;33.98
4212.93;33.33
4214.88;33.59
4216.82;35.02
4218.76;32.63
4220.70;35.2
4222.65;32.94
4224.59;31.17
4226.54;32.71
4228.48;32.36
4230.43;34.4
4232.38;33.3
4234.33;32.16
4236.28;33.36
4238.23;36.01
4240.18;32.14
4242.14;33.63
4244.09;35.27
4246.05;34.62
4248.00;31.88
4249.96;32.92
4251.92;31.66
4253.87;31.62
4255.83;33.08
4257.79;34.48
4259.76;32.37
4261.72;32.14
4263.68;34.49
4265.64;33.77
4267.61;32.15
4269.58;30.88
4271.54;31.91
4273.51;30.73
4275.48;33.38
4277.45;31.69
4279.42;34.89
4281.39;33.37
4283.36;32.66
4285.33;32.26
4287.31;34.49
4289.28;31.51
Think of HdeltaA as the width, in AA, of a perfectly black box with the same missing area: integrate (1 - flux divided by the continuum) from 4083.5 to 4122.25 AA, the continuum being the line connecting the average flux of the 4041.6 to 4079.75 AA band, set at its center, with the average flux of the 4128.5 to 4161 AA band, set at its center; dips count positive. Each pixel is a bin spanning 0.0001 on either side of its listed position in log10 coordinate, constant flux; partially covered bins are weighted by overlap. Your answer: 8.41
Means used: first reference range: 33.5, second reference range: 32.7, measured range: 25.9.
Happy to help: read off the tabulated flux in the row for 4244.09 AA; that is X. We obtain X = 35.27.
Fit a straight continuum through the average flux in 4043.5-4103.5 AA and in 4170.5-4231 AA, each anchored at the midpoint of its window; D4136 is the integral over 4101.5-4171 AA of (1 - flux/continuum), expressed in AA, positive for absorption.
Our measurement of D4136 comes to 1.19 AA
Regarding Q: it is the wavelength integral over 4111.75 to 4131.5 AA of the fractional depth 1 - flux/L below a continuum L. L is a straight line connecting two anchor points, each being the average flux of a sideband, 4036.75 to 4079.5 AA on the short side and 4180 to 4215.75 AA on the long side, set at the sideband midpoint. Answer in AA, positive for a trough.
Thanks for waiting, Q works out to 1.8 AA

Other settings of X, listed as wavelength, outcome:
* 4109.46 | 26.66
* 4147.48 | 33.43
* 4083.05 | 32.16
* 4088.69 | 12.16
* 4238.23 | 36.01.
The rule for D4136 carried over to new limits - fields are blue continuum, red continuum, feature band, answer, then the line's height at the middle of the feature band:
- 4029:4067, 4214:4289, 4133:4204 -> 1.10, 33.5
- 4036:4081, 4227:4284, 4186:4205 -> 0.24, 33.2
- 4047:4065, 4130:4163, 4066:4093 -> 2.61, 33.7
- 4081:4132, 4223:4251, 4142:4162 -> -2.56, 29.3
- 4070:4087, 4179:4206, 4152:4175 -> -0.50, 32.5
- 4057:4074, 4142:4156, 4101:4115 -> 3.41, 33.2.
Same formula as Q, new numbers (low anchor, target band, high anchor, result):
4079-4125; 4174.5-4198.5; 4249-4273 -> -2.1 AA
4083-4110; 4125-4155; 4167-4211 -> -4.6 AA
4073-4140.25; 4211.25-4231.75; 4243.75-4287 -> -1.1 AA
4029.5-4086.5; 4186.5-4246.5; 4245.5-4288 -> -0.8 AA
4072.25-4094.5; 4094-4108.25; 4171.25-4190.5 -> 3.6 AA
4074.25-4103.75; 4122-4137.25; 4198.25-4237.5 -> -1.3 AA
